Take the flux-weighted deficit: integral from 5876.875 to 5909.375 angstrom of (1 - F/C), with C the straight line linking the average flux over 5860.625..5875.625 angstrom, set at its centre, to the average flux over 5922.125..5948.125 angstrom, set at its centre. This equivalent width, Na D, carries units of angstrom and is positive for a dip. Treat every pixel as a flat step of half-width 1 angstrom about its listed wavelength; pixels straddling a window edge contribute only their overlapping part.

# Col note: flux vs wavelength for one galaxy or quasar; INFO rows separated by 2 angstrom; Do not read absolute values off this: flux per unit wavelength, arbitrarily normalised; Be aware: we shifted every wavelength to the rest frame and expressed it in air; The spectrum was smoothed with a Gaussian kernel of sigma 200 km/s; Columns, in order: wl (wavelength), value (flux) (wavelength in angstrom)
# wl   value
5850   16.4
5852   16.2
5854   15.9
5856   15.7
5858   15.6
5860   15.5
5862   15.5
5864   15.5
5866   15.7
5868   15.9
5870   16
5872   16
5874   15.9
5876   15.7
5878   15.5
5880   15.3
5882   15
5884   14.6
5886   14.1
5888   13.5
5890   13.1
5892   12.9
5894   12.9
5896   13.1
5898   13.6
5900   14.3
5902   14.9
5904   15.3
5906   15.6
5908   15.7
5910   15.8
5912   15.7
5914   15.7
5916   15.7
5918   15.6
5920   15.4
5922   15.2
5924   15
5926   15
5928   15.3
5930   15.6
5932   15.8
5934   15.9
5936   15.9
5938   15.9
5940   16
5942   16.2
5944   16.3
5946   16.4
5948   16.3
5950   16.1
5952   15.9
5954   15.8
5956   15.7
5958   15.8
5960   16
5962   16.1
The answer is 2.9 angstrom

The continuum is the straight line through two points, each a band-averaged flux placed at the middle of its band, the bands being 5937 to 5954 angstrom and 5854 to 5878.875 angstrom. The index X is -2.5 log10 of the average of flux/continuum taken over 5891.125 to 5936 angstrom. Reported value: 0.07 mag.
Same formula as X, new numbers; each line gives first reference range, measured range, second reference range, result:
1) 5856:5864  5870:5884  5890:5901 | -0.075 mag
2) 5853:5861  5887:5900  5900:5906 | 0.146 mag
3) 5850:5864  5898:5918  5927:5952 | 0.039 mag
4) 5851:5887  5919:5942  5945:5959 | 0.021 mag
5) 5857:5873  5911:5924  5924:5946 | 0.018 mag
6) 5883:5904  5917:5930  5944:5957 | -0.022 mag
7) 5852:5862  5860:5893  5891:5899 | -0.047 mag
